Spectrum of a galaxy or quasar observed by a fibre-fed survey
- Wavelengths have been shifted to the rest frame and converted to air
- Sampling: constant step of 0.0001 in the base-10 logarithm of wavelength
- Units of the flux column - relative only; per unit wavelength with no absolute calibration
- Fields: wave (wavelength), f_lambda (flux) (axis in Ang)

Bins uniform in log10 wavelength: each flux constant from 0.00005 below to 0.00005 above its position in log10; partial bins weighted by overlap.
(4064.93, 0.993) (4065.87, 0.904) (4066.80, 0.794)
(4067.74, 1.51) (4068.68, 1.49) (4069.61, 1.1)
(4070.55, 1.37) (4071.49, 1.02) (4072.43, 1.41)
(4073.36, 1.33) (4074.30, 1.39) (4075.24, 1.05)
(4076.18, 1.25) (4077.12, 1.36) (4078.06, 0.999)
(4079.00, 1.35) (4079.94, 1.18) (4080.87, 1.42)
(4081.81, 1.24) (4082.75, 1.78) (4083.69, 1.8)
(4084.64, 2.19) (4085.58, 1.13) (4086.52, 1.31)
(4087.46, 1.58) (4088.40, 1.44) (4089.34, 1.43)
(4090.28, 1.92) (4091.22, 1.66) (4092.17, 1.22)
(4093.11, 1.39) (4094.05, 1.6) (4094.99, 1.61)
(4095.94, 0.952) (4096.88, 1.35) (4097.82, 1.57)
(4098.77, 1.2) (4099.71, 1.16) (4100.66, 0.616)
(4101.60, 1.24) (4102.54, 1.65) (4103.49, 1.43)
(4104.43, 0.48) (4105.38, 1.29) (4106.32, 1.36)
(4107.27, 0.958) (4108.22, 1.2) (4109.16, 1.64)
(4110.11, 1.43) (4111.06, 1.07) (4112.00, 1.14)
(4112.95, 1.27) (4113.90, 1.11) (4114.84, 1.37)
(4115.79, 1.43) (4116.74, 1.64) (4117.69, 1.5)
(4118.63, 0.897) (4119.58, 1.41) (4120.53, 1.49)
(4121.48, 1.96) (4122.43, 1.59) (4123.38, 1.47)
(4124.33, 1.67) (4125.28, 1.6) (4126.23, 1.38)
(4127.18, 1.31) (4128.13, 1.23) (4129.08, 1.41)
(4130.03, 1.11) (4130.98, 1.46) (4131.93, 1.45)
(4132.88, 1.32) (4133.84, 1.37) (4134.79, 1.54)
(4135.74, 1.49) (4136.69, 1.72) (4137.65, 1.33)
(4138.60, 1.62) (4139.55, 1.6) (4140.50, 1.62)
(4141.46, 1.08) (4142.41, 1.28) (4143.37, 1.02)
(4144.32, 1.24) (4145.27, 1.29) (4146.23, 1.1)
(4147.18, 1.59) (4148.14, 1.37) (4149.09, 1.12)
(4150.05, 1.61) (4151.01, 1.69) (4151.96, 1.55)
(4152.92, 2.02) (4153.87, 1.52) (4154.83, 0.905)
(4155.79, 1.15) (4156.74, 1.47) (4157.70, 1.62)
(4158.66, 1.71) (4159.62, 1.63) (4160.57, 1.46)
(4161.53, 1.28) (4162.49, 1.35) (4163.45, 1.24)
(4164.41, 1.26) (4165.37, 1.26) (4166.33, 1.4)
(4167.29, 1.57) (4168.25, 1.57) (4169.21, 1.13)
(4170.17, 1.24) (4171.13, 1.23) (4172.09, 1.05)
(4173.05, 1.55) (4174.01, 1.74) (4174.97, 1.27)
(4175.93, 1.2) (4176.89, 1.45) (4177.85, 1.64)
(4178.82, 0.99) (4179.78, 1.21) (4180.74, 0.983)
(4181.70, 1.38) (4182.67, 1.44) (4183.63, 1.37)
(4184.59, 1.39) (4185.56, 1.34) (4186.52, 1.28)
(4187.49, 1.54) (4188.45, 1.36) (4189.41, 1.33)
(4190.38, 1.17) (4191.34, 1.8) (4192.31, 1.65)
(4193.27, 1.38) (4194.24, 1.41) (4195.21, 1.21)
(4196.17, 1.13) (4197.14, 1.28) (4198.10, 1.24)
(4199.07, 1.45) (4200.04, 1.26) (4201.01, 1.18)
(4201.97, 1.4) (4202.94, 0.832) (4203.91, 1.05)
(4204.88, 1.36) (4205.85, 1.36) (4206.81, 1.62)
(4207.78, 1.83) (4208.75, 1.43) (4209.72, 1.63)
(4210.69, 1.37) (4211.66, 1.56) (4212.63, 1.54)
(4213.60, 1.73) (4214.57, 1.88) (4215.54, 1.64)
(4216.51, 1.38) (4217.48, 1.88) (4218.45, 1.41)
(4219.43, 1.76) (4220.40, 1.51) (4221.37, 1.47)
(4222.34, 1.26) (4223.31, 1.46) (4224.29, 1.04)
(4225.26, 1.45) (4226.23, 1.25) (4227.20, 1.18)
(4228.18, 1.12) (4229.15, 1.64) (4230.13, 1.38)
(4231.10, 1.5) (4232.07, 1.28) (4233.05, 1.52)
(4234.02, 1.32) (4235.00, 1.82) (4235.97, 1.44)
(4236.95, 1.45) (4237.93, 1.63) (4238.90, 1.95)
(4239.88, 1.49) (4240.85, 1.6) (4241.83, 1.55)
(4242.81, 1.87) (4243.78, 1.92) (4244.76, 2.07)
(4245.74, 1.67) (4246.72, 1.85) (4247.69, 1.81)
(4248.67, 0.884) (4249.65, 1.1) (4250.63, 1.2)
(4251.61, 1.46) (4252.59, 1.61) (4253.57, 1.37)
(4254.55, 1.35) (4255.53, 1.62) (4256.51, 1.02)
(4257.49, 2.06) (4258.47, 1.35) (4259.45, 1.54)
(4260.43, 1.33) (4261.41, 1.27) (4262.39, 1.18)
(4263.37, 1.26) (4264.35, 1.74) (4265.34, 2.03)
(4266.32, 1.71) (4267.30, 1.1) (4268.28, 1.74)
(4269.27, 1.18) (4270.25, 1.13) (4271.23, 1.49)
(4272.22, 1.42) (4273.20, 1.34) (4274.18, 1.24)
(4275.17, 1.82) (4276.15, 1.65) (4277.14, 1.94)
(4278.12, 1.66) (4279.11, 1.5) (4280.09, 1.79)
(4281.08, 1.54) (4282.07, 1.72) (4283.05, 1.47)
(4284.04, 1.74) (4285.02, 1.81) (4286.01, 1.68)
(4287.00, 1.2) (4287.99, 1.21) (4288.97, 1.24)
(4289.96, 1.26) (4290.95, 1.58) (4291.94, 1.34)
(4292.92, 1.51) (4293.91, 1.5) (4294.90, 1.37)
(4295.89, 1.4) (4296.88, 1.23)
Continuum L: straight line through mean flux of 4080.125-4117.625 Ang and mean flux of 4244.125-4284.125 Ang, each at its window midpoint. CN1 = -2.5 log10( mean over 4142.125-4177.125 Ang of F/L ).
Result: 0.03 mag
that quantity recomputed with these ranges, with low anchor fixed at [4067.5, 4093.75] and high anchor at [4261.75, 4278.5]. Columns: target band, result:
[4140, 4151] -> 0.10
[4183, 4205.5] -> 0.11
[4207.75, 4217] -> -0.08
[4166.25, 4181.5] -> 0.10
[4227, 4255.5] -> -0.02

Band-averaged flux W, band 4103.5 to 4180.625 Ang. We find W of 1.37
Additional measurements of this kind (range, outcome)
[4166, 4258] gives 1.44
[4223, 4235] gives 1.36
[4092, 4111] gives 1.26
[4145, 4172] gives 1.4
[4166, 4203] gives 1.34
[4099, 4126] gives 1.32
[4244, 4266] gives 1.5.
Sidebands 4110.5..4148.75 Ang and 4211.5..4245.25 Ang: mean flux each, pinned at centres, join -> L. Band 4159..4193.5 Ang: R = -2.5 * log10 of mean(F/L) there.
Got 0.07 mag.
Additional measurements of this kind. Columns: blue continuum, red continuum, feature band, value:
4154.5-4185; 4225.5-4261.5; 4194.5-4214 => 0.04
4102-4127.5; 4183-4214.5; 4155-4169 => -0.02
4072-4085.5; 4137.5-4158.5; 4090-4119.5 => 0.08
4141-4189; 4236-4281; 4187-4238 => 0.02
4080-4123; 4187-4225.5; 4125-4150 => 0.02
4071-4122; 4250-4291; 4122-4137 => -0.05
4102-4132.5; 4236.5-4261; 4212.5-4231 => 0.03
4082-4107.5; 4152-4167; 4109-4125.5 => -0.02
